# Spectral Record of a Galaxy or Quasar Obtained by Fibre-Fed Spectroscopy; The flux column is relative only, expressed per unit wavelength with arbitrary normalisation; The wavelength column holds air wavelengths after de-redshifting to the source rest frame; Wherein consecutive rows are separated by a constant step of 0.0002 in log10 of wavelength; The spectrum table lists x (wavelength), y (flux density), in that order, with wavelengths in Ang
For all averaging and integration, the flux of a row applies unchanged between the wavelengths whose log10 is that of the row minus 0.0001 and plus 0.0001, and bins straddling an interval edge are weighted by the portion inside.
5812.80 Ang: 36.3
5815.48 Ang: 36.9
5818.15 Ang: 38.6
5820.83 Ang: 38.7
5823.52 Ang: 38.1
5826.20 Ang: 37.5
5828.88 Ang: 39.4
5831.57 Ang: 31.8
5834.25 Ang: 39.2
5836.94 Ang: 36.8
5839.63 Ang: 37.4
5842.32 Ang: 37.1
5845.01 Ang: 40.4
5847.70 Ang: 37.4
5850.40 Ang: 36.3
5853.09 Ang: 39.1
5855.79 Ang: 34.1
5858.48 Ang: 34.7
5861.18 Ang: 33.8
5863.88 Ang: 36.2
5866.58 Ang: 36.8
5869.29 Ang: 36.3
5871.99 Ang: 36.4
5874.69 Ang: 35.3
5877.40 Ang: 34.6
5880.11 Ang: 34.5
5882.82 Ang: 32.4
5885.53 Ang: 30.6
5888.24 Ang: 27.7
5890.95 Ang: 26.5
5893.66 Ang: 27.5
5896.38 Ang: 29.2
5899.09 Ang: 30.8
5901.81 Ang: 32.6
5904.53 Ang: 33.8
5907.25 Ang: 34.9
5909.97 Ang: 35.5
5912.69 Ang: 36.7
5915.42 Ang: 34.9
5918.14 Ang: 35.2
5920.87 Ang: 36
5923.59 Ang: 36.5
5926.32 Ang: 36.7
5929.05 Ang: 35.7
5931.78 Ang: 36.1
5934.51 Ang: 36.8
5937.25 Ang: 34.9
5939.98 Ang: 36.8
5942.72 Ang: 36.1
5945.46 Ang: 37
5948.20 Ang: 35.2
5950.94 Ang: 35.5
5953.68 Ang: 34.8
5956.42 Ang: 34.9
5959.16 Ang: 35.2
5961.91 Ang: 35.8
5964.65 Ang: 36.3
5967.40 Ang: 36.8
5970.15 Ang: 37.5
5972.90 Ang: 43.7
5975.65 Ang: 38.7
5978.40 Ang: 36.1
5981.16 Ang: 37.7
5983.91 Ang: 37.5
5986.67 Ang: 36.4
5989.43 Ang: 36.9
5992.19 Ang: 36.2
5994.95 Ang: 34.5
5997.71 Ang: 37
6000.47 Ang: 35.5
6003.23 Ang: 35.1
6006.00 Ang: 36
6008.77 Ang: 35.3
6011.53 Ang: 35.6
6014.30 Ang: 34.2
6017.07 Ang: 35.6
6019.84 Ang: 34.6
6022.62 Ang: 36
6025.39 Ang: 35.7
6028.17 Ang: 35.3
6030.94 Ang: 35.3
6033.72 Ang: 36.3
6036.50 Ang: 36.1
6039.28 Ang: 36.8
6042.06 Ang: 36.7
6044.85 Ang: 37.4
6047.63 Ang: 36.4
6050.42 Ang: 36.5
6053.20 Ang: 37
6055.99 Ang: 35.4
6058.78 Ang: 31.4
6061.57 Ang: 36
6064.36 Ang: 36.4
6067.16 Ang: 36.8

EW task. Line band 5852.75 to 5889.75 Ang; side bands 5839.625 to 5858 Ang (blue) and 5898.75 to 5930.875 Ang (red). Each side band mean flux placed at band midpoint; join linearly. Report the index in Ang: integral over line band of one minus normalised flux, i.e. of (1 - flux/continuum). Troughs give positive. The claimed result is 2.3 Ang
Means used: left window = 37.3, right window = 35.1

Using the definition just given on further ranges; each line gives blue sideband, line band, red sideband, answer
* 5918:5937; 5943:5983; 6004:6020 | -1.2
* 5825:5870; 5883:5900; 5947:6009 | 3.6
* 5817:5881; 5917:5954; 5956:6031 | 0.5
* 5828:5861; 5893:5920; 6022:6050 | 2.4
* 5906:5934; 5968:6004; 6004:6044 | -1.4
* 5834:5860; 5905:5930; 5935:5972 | 0.5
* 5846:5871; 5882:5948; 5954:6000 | 4.8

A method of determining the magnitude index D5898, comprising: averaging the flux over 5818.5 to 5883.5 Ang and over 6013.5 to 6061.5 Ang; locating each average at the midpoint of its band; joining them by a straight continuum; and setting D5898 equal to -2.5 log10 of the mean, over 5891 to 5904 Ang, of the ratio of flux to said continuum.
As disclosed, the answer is 0.21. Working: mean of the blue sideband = 36.5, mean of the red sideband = 35.7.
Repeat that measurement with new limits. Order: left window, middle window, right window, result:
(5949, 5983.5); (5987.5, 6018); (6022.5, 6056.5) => 0.03 mag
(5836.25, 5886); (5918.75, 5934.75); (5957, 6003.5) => 0.01 mag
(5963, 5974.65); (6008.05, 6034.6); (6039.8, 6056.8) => 0.06 mag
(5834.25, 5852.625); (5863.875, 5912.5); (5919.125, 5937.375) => 0.13 mag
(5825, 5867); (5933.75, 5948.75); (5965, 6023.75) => 0.01 mag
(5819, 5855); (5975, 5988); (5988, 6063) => -0.03 mag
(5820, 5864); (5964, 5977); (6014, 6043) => -0.08 mag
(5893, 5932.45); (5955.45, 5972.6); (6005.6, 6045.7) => -0.05 mag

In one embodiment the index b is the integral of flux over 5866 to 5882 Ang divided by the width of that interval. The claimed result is 35.5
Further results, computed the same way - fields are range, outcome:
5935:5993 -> 36.7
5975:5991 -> 37.1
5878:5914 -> 31.8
